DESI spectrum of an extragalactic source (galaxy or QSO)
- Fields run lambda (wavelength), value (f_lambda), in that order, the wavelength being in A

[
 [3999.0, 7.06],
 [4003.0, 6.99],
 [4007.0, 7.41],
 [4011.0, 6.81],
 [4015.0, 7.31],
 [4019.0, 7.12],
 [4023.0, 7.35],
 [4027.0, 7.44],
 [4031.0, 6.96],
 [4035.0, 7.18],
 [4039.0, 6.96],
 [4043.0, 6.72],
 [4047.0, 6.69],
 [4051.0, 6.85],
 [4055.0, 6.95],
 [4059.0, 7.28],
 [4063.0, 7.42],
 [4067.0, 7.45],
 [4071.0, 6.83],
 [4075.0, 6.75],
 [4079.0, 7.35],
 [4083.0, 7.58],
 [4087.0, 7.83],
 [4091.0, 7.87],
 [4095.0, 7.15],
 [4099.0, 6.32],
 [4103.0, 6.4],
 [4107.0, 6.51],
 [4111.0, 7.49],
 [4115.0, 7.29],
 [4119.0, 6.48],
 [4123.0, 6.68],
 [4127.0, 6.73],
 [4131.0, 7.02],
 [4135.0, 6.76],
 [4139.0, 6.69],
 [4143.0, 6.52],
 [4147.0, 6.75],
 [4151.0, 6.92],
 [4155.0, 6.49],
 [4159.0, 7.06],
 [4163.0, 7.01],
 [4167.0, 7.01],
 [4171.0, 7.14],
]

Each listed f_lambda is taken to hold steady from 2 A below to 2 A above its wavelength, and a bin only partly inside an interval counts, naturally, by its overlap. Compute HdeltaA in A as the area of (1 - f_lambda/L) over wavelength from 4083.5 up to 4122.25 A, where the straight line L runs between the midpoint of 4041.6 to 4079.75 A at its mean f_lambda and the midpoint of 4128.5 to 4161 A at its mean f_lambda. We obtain -0.83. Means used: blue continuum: 7.02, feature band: 7.05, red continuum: 6.78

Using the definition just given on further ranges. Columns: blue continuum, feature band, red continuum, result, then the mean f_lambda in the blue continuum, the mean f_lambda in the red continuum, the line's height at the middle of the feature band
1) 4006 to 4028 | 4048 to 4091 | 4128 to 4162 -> -1.3 A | 7.22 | 6.78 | 7.04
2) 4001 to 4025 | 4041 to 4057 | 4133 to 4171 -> 0.6 A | 7.17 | 6.82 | 7.08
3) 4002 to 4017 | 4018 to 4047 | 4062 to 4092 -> 0.6 A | 7.14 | 7.37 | 7.22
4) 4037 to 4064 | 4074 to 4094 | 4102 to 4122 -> -1.7 A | 6.97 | 6.85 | 6.9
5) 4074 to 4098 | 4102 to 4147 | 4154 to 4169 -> 2.3 A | 7.4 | 6.92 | 7.16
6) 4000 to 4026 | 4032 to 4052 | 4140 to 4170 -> 0.6 A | 7.17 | 6.83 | 7.1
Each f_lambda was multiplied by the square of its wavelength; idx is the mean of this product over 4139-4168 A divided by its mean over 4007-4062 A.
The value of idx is 1.0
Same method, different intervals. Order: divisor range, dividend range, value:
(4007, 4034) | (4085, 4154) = 1.01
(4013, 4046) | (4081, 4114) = 1.04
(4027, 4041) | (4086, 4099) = 1.07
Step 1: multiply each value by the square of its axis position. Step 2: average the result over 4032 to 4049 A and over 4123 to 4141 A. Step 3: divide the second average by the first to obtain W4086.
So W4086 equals 1.03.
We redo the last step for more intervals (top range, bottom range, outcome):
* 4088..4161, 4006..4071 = 1.01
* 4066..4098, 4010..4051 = 1.06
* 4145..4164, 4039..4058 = 1.05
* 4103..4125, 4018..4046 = 1.01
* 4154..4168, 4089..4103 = 1.02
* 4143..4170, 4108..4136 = 1.01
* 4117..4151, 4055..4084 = 0.96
